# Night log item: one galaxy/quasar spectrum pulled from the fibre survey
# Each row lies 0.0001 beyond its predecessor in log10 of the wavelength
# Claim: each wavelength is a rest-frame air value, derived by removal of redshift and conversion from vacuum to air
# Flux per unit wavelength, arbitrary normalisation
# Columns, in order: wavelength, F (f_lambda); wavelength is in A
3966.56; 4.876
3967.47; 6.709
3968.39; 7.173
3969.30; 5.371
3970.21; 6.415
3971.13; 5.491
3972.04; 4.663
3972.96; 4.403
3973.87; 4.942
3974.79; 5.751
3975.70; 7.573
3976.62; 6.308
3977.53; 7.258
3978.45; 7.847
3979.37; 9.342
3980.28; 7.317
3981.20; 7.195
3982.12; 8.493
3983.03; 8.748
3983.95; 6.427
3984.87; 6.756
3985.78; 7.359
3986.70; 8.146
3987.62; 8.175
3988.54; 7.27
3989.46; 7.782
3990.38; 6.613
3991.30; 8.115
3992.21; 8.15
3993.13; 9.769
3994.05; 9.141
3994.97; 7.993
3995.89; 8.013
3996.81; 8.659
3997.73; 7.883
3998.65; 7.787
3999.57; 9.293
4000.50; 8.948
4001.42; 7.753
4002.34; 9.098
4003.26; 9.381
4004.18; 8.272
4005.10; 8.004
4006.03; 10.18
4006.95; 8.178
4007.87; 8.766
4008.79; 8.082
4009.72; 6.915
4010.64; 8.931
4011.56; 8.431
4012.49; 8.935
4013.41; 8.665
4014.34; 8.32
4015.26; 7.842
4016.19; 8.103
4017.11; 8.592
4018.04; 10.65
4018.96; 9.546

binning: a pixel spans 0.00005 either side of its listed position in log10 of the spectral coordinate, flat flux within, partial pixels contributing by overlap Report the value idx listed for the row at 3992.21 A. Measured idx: 8.15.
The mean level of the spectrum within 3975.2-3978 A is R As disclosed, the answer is 7.03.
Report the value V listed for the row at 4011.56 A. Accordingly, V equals 8.431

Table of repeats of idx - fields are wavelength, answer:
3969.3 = 5.371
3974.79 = 5.751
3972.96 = 4.403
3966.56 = 4.876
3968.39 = 7.173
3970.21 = 6.415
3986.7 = 8.146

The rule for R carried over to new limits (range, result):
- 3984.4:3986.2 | 7.07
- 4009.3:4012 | 8.13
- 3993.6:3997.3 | 8.45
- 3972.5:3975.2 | 5.01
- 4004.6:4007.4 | 8.77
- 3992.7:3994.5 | 9.45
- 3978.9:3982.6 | 8.1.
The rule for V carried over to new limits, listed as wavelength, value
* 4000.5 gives 8.948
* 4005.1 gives 8.004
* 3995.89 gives 8.013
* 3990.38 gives 6.613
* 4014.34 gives 8.32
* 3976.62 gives 6.308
